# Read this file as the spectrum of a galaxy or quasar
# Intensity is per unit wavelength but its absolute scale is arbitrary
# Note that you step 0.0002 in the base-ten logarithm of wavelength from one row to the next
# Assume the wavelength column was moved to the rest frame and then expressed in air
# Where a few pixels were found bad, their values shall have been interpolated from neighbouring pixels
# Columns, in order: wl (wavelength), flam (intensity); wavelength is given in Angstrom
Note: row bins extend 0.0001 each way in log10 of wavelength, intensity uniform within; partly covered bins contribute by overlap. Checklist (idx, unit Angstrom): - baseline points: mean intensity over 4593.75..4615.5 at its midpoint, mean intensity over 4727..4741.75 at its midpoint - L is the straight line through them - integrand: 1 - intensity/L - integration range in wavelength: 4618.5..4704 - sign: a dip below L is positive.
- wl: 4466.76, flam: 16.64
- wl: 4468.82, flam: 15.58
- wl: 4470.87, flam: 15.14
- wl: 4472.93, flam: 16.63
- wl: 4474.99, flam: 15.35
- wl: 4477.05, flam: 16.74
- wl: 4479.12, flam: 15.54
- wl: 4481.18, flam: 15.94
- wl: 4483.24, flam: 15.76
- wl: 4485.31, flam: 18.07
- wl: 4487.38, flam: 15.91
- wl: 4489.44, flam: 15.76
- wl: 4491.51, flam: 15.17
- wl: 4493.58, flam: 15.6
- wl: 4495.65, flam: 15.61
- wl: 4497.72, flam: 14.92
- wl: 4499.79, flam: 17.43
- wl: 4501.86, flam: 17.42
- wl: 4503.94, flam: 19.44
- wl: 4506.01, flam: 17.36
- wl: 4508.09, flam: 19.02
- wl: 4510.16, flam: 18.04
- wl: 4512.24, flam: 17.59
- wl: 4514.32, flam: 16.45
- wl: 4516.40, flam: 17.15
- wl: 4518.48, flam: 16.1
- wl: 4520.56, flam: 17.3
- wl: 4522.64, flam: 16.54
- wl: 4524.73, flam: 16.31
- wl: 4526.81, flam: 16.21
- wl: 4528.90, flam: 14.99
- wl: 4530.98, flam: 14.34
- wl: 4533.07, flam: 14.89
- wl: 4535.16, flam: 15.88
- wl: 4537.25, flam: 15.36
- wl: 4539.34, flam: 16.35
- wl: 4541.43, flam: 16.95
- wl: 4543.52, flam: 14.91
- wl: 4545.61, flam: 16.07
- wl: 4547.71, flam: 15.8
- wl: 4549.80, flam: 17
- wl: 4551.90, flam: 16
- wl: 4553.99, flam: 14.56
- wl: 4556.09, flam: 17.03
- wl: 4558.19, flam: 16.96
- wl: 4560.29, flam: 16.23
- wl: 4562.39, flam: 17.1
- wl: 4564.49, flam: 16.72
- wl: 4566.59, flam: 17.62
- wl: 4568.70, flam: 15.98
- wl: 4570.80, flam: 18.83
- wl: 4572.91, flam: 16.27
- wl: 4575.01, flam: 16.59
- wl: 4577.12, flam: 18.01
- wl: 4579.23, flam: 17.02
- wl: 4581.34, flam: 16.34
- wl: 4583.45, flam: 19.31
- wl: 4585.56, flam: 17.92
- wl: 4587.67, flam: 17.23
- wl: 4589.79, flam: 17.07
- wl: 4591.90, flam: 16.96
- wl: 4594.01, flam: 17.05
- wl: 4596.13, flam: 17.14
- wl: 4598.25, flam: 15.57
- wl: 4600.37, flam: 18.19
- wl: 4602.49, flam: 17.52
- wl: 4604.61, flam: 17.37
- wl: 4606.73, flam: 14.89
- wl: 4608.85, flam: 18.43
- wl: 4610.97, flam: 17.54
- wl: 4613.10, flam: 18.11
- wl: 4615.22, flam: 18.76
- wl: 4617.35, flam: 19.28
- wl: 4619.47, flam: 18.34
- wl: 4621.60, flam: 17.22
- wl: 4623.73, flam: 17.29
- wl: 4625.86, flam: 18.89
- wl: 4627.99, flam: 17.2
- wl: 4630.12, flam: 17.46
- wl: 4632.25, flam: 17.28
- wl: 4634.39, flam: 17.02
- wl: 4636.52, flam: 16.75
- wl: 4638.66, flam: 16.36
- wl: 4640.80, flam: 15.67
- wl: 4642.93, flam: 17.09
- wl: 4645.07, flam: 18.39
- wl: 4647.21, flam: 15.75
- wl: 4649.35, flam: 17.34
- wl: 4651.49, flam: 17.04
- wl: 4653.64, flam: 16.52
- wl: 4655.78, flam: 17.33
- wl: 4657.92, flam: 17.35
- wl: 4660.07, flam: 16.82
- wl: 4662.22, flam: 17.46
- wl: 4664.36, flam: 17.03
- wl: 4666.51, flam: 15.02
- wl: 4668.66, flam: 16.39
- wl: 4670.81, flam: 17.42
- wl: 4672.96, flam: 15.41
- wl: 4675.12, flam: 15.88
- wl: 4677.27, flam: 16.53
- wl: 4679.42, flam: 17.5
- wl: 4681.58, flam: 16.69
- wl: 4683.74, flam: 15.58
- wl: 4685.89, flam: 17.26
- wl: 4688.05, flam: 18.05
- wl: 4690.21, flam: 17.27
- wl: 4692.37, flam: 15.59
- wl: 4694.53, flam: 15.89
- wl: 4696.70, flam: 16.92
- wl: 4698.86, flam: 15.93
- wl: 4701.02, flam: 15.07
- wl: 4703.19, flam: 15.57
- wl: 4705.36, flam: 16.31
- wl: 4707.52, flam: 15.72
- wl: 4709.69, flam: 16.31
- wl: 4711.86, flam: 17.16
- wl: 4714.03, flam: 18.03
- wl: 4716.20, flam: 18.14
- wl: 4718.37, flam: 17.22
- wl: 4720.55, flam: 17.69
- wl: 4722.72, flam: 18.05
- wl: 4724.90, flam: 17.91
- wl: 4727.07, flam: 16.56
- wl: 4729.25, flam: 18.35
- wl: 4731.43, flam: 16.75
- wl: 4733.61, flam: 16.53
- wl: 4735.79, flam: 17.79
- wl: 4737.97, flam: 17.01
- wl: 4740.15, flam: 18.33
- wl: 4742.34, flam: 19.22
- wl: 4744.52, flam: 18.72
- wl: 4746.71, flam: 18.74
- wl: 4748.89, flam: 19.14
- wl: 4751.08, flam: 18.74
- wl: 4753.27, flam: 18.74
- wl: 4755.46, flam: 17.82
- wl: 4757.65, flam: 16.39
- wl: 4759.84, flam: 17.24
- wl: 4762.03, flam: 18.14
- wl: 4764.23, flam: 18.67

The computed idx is 2.8 Angstrom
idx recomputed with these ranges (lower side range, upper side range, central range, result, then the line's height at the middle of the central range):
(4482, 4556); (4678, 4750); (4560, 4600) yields -1.3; 16.6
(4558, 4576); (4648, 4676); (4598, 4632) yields -1.8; 16.8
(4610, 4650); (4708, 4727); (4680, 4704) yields 1.5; 17.5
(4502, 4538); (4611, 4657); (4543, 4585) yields 0.5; 16.9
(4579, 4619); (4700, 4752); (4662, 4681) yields 1.1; 17.5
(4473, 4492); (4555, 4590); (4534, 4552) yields 0.8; 16.8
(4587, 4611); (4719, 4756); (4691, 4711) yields 2.0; 17.7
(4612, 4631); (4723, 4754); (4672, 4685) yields 1.3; 18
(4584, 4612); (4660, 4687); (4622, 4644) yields -0.3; 16.9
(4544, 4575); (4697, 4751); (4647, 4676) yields 0.7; 17.1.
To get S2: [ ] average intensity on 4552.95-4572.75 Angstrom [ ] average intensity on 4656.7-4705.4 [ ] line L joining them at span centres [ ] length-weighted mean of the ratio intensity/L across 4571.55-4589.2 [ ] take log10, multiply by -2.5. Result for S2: -0.04 mag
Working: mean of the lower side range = 16.8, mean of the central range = 17.3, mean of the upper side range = 16.5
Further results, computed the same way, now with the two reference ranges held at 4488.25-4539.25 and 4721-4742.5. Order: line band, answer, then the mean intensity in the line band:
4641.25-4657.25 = 0.01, 17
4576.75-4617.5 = -0.03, 17.4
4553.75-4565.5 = 0.01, 16.6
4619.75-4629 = -0.04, 17.7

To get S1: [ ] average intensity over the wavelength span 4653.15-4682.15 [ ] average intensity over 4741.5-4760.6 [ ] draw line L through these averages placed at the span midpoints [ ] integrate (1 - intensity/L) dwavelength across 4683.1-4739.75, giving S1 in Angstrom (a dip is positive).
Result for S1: 2.05 Angstrom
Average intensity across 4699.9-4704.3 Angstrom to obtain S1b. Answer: 15.3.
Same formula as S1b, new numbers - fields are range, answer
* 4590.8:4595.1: 17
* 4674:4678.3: 16.2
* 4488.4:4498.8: 15.4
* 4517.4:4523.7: 16.6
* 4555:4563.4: 16.8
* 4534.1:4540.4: 15.9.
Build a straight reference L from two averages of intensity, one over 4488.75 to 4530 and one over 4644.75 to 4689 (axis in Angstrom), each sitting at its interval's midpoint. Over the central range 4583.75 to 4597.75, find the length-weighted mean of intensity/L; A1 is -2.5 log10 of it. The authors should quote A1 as -0.034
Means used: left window 16.7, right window 16.8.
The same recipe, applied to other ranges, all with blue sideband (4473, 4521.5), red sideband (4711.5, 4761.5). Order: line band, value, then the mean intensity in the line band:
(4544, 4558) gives 0.057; 16.1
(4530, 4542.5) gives 0.083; 15.6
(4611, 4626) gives -0.055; 18.2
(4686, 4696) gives 0.056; 16.7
